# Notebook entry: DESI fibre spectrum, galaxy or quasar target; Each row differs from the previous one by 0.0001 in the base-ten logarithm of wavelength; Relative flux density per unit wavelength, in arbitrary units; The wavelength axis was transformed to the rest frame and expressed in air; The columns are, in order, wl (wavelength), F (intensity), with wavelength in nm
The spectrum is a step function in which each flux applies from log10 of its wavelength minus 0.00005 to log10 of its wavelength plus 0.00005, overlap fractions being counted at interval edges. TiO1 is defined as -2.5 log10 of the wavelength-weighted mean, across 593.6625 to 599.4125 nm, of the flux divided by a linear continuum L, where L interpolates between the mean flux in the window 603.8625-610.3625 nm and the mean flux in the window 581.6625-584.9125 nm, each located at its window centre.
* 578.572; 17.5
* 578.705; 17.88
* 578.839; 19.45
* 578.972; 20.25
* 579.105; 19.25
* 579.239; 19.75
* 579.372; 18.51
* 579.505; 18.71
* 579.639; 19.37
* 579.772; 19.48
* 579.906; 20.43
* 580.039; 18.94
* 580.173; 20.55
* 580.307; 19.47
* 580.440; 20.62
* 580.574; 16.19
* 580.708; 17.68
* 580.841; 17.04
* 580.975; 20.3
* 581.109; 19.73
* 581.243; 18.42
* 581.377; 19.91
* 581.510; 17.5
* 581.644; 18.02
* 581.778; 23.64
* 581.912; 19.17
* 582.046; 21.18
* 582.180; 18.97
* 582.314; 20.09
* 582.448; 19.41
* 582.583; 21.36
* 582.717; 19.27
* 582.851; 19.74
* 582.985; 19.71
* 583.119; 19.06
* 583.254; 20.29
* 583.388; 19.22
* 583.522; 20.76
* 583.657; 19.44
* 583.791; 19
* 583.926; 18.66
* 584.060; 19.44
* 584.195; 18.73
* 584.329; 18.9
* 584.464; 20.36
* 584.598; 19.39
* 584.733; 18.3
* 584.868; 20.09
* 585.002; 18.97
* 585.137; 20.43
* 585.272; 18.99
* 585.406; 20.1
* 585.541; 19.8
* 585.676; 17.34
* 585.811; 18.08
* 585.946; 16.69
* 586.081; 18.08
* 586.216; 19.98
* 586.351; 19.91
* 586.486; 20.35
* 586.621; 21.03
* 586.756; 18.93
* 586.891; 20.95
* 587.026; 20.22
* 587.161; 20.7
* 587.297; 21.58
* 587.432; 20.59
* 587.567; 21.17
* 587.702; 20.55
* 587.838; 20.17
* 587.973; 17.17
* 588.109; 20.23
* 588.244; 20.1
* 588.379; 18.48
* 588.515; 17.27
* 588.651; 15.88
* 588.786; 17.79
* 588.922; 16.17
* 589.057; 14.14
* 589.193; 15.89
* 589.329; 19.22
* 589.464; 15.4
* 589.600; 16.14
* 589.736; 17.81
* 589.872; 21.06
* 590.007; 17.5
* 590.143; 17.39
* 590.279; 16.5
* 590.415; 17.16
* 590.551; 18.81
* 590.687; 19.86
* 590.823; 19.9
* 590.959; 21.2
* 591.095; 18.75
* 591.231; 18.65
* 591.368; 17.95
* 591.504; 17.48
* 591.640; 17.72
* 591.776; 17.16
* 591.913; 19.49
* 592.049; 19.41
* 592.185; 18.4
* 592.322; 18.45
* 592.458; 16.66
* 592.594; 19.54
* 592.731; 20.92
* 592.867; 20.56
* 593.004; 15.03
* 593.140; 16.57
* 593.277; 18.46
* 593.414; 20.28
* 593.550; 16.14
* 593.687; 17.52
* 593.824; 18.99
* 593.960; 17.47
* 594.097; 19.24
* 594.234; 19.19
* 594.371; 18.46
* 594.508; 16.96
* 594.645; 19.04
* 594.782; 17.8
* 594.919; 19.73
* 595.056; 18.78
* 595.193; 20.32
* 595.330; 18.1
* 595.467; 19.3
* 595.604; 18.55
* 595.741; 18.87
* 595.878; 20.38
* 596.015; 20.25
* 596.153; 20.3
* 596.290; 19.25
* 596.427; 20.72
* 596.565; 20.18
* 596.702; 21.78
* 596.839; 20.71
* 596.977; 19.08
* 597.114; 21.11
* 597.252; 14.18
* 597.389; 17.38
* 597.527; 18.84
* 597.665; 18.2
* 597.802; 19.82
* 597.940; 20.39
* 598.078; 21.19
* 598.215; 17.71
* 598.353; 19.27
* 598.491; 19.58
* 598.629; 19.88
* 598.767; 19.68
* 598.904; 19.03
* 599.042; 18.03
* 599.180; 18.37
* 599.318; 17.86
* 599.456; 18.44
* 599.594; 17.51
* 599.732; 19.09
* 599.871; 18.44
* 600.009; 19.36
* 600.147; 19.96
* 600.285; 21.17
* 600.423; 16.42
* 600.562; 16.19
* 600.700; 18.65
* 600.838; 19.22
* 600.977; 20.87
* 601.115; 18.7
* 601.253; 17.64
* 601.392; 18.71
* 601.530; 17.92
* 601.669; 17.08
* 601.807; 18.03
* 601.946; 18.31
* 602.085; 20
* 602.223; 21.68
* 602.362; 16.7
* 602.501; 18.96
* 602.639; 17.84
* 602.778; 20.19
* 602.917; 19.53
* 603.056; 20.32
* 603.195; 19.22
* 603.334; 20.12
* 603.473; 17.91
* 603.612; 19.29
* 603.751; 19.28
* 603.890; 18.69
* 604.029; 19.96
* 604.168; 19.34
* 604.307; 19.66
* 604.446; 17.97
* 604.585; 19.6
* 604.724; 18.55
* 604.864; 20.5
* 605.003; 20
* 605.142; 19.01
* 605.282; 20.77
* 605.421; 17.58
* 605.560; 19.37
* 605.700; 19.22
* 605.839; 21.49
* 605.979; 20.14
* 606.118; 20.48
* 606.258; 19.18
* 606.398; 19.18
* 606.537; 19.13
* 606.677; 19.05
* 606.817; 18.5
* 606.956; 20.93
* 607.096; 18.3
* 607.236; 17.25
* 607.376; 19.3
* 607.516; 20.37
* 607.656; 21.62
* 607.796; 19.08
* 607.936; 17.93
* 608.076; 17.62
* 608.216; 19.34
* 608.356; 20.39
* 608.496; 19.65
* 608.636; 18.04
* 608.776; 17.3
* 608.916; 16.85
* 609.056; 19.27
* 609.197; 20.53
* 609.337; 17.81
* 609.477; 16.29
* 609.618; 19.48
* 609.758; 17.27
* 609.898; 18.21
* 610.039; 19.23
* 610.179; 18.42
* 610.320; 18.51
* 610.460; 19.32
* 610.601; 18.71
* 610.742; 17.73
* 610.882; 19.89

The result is 0.02 mag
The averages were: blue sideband 19.7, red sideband 19.1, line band 19.1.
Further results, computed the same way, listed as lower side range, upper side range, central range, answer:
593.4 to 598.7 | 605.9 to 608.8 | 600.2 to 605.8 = 0.008 mag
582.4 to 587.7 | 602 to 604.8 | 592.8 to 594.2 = 0.081 mag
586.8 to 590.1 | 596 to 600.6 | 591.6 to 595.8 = 0.021 mag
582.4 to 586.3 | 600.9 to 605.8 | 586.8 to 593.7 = 0.044 mag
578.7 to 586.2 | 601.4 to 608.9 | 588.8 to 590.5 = 0.131 mag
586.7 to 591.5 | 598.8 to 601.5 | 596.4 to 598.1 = -0.046 mag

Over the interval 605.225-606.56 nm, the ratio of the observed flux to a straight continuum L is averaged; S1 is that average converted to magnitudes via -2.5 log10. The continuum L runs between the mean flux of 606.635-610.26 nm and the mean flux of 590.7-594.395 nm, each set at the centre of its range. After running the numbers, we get -0.053 mag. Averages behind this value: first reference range 18.5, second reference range 18.8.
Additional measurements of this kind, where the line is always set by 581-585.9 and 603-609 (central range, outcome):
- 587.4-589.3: 0.07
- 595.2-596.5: -0.01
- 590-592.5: 0.06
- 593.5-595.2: 0.06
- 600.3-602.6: 0.05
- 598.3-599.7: 0.03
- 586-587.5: -0.04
